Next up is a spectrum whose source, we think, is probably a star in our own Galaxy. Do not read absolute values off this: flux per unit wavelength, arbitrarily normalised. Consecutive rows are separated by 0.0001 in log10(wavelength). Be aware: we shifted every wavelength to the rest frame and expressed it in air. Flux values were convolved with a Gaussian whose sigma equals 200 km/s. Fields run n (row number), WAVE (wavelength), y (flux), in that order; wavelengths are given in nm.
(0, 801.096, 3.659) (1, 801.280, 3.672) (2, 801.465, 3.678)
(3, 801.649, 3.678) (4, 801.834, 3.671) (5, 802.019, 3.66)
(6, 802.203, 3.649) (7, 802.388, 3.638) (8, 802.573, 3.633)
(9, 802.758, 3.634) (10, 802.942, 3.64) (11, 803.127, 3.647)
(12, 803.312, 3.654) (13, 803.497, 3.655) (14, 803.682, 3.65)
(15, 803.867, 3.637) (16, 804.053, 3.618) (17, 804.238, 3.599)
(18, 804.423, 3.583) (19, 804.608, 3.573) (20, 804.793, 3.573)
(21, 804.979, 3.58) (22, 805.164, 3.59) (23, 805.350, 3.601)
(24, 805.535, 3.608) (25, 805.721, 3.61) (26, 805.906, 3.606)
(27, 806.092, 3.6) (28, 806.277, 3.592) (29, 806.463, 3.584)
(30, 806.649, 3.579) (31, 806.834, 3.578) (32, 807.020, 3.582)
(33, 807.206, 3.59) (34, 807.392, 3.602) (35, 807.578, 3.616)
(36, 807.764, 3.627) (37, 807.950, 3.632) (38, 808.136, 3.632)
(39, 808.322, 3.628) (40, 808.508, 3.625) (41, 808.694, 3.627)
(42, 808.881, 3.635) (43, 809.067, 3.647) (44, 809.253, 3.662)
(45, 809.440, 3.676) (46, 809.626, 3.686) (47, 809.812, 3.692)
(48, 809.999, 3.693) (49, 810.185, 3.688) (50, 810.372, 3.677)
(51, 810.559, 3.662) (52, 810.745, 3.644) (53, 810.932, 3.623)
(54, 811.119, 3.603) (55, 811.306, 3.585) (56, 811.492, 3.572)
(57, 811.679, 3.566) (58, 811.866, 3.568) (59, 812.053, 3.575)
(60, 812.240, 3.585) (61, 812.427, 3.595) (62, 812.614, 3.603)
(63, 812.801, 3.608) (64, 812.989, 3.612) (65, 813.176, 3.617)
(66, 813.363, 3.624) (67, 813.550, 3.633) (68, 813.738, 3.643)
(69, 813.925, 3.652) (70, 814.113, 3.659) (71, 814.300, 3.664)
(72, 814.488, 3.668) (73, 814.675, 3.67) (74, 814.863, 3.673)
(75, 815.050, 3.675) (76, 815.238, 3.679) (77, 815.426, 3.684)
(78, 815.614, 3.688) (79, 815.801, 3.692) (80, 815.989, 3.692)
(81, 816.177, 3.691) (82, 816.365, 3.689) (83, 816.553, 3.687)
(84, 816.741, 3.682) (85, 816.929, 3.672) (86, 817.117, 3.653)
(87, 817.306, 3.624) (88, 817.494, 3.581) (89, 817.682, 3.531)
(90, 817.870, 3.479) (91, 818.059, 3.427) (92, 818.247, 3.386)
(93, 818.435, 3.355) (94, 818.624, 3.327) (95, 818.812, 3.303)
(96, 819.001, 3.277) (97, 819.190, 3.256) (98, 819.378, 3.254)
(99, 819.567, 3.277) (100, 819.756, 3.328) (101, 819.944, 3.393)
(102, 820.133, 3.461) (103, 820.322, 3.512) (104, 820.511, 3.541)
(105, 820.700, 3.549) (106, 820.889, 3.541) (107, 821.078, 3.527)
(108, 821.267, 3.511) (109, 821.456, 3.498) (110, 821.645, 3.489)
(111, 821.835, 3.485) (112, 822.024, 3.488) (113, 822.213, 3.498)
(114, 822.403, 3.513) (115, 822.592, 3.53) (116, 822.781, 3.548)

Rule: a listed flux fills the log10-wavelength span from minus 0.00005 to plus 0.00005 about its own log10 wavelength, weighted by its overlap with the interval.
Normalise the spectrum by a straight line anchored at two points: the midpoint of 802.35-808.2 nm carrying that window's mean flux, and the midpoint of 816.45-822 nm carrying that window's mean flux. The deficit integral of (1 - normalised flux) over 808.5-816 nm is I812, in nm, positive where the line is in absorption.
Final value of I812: -0.22 nm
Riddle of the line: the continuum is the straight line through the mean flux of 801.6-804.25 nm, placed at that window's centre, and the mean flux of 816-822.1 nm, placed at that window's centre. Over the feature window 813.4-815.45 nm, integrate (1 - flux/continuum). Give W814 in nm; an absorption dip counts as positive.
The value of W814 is -0.076 nm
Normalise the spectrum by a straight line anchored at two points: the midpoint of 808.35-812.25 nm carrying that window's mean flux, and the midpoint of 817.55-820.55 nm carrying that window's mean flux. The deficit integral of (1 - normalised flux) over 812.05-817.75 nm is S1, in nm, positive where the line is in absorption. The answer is -0.24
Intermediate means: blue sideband 3.63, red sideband 3.38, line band 3.65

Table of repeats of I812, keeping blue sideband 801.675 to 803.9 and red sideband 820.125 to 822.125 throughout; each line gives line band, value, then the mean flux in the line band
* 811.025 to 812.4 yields 0.00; 3.58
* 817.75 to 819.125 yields 0.06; 3.36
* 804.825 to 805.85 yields 0.01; 3.6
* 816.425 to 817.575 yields -0.04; 3.65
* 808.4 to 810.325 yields -0.03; 3.66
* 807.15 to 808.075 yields 0.00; 3.61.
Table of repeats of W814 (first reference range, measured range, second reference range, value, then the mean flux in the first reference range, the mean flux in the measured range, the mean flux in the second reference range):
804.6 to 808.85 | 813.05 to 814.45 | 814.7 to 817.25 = 0.01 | 3.6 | 3.64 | 3.68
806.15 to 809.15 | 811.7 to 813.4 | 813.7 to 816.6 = 0.03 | 3.61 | 3.6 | 3.68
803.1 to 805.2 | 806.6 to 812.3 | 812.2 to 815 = 0.00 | 3.61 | 3.63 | 3.64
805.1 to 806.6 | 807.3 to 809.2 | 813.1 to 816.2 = -0.01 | 3.6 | 3.63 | 3.67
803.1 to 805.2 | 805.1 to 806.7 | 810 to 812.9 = 0.01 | 3.61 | 3.6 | 3.61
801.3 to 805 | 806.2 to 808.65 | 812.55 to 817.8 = 0.02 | 3.63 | 3.61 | 3.65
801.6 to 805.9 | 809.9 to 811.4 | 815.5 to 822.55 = -0.03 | 3.62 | 3.65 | 3.5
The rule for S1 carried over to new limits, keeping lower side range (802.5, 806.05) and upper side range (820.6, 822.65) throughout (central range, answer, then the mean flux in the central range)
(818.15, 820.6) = 0.12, 3.36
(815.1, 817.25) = -0.08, 3.68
